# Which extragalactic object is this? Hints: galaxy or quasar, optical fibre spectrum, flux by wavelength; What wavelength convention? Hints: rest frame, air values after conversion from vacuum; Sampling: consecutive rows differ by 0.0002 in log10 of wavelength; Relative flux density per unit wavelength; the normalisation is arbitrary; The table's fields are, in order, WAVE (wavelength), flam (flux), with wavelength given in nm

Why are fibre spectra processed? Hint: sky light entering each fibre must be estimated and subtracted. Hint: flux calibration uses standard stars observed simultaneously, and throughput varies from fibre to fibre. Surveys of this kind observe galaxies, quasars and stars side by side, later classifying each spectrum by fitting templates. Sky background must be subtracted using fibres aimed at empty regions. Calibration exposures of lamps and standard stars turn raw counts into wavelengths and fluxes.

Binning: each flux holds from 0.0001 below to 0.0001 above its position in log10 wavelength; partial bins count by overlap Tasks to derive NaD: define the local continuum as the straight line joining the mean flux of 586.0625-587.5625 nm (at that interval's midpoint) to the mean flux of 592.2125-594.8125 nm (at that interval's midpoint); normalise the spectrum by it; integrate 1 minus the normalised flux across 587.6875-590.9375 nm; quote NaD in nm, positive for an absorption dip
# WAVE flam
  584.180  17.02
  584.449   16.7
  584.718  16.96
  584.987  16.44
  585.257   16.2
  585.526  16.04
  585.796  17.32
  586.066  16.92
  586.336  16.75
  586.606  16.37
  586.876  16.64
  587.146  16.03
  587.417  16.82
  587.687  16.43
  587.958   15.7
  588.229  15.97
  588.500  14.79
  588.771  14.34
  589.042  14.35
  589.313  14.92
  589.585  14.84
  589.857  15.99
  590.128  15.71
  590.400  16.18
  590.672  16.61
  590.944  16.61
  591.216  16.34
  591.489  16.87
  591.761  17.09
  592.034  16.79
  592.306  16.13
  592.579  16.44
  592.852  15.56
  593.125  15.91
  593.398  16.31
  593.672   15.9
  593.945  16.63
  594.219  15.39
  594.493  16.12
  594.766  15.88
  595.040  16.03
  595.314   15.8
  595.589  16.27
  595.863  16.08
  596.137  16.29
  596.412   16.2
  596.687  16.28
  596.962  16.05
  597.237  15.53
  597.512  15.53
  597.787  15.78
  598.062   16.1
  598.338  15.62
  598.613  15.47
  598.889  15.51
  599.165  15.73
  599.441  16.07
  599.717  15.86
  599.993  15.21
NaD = 0.173 nm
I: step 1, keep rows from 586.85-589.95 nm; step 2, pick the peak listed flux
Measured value 16.82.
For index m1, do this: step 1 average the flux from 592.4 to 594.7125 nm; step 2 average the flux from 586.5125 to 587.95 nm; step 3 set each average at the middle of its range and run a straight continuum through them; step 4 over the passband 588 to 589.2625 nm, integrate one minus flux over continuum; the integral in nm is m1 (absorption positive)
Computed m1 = 0.11 nm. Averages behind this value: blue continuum 16.4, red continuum 16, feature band 14.9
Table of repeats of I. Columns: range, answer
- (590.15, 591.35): 16.61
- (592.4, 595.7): 16.63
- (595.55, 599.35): 16.29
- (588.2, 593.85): 17.09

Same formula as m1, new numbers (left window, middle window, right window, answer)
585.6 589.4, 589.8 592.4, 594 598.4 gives -0.08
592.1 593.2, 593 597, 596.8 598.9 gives -0.04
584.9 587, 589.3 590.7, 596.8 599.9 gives 0.05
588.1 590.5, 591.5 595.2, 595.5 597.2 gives -0.10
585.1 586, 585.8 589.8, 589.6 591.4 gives 0.13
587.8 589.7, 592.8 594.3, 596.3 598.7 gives -0.05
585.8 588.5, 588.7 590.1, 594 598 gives 0.11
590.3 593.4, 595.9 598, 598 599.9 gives 0.00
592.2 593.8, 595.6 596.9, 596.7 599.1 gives -0.03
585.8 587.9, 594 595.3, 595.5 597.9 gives 0.02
